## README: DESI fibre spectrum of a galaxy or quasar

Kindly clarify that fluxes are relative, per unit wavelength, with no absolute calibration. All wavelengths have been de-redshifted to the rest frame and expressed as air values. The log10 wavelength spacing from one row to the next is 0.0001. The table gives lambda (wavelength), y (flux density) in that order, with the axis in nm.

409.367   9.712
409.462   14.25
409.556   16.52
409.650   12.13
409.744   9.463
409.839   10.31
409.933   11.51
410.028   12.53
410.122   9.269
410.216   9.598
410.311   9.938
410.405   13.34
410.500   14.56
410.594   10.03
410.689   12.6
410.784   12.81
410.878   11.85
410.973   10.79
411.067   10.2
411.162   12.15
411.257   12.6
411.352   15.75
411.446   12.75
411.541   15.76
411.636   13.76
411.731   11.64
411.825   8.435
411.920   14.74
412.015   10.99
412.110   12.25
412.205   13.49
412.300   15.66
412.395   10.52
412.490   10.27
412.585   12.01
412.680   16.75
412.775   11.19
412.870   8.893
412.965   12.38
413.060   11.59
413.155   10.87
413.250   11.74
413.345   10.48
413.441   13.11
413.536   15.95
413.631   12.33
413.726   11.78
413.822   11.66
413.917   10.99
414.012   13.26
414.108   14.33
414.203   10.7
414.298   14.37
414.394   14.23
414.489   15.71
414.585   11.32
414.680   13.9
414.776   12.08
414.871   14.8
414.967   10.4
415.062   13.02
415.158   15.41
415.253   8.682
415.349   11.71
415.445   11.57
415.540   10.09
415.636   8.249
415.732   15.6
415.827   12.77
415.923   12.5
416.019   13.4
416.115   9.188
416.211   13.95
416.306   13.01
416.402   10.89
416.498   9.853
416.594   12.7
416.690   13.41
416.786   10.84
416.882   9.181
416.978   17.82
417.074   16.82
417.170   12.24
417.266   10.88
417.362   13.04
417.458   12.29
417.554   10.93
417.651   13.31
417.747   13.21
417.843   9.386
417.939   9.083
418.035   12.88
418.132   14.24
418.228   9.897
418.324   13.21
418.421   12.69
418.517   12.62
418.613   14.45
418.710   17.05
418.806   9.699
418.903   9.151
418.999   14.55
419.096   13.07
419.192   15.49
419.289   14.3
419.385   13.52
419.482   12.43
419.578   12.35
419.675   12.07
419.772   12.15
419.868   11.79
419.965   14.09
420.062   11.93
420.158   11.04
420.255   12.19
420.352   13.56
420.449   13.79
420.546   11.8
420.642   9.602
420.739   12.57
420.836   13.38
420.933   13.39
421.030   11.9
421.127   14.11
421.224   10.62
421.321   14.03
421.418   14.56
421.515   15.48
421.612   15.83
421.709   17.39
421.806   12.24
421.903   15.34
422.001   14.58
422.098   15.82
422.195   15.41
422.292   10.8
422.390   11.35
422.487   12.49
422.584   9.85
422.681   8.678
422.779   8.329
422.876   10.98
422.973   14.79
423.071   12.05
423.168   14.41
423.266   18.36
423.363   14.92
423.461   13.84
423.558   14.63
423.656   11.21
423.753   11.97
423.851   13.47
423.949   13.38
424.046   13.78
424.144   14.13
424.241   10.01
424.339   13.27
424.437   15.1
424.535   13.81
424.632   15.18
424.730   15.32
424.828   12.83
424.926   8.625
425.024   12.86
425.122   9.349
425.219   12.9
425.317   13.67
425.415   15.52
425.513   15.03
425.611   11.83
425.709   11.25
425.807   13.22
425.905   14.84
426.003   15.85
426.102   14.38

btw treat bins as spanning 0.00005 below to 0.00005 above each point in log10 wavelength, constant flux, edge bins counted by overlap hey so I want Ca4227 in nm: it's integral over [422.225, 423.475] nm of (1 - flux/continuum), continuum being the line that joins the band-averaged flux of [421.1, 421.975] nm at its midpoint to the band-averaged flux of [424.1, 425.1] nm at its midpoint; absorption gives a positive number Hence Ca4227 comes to 0.13 nm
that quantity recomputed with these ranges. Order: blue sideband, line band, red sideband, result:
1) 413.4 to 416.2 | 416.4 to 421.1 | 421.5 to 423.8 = 0.149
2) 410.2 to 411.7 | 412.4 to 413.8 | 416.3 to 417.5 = 0.049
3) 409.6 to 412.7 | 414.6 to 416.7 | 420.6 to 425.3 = 0.063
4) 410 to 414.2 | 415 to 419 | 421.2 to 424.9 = 0.159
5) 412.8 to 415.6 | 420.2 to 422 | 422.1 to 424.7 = -0.088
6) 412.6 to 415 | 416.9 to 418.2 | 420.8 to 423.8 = 0.026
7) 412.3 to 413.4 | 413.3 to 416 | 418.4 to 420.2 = -0.117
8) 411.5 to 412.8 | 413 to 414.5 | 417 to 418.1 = -0.004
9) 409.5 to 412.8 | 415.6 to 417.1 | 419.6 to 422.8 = 0.008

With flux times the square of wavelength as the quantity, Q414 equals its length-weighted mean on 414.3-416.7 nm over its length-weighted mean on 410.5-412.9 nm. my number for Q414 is 1.02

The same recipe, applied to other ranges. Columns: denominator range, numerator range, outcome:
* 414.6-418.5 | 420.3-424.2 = 1.11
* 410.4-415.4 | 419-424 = 1.09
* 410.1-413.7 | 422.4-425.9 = 1.12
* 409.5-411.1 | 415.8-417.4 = 1.11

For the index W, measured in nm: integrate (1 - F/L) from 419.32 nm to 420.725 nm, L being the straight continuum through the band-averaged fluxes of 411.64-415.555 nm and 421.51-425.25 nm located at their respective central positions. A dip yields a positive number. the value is 0.06 nm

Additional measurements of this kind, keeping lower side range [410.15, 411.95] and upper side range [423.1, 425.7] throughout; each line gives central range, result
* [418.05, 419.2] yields 0.00 nm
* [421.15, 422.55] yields -0.08 nm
